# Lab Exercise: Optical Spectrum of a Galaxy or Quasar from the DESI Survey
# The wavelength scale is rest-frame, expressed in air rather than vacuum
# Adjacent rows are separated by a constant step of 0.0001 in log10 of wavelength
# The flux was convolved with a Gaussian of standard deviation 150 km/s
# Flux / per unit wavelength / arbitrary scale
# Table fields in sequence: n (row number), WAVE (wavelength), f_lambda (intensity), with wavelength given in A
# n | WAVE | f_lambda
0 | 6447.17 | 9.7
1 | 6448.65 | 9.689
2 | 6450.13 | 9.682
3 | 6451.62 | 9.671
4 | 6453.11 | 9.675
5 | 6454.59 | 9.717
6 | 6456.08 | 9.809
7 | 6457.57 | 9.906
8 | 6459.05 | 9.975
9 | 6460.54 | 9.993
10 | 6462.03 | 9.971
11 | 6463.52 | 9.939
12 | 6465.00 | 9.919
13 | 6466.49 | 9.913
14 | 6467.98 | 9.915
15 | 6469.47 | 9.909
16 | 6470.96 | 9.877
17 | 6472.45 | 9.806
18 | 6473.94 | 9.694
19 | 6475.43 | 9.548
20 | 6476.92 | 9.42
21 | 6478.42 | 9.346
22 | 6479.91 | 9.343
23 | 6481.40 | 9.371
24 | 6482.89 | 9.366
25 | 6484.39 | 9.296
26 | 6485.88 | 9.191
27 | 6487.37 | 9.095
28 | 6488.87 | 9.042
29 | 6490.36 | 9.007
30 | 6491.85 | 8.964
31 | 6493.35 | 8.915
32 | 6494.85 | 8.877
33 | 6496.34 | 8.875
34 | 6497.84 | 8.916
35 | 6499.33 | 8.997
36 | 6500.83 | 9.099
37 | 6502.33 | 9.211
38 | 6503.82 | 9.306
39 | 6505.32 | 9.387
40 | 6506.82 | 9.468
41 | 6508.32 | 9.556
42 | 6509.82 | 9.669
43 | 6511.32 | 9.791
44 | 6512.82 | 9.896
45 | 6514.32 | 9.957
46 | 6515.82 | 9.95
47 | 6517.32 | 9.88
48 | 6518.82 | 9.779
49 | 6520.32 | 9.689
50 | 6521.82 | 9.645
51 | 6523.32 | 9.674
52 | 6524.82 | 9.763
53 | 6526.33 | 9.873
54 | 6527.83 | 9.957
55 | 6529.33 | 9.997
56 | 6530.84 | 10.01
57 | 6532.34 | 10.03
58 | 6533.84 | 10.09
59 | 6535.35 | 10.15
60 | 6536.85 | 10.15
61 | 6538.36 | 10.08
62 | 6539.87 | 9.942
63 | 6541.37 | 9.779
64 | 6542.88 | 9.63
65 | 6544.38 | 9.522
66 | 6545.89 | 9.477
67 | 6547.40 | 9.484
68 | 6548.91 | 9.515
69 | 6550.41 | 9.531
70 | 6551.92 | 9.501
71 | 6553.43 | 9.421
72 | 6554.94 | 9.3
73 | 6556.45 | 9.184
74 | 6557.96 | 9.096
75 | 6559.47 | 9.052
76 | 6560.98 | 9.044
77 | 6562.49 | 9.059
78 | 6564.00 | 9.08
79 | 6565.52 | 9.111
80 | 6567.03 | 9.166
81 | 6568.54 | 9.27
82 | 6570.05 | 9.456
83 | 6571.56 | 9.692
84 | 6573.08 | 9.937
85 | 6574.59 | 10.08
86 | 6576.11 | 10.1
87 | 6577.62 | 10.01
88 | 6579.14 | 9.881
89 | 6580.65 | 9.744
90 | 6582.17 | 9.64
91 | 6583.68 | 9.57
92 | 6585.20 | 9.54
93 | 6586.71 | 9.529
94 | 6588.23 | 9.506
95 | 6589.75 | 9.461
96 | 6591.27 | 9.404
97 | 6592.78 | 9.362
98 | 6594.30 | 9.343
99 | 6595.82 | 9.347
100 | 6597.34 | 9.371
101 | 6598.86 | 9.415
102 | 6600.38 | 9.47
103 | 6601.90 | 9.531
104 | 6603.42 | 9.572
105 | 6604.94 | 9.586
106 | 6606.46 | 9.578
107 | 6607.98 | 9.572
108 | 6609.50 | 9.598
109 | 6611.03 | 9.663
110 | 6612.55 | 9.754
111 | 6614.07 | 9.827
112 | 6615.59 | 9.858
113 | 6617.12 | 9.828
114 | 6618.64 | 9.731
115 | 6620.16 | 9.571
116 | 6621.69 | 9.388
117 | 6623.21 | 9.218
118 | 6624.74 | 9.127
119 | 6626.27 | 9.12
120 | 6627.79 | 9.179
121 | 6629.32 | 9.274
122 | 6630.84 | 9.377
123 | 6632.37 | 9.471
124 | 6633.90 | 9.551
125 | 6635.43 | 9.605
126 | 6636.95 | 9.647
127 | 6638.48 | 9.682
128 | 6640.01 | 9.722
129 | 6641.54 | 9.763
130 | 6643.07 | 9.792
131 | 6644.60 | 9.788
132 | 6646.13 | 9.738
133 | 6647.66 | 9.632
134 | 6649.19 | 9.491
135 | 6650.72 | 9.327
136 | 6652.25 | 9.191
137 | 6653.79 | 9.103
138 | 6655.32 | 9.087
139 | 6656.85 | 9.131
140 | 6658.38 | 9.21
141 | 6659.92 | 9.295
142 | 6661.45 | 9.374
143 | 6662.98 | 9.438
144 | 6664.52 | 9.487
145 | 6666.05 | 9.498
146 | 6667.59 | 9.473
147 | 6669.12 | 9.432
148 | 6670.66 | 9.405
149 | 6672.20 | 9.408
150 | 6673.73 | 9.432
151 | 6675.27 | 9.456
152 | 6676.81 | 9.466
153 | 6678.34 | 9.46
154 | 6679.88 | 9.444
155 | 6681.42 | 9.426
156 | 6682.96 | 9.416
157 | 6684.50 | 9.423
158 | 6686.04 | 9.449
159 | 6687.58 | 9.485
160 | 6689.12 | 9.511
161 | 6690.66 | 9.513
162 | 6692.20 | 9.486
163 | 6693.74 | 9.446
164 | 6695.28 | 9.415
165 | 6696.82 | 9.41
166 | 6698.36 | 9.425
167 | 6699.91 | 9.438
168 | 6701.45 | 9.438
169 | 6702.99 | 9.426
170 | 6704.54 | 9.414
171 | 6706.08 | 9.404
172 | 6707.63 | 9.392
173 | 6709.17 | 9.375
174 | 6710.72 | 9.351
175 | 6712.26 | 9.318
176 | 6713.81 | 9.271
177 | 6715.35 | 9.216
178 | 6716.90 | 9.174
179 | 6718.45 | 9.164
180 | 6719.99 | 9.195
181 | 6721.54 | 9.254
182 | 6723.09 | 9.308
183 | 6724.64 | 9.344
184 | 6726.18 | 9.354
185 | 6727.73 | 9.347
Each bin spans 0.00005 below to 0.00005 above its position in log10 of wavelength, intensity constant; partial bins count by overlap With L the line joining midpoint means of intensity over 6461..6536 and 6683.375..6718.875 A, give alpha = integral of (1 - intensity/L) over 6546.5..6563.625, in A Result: 0.4 A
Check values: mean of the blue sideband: 9.57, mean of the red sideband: 9.39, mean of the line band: 9.29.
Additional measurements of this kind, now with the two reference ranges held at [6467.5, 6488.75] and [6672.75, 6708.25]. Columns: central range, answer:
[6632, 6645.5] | -0.3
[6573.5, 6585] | -0.5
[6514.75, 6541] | -1.2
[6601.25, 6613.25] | -0.2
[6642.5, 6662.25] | 0.1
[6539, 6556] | -0.1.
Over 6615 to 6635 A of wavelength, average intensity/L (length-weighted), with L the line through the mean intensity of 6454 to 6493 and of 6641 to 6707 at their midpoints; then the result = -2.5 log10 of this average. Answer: 0.00 mag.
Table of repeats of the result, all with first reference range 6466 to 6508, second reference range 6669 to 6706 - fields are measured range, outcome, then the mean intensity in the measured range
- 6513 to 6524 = -0.05 mag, 9.81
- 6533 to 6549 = -0.05 mag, 9.81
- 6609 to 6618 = -0.04 mag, 9.76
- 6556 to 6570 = 0.03 mag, 9.13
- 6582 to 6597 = -0.01 mag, 9.46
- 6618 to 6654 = -0.01 mag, 9.48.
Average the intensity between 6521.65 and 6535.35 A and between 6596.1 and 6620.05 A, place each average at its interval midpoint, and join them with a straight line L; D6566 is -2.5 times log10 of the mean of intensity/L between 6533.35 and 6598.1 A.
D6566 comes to 0.03 mag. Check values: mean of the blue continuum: 9.92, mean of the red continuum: 9.62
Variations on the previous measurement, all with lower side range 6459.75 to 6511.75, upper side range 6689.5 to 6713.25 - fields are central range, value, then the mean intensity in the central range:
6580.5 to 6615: -0.01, 9.54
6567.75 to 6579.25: -0.04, 9.8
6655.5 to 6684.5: 0.00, 9.4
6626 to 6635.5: 0.01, 9.36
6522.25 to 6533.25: -0.05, 9.9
